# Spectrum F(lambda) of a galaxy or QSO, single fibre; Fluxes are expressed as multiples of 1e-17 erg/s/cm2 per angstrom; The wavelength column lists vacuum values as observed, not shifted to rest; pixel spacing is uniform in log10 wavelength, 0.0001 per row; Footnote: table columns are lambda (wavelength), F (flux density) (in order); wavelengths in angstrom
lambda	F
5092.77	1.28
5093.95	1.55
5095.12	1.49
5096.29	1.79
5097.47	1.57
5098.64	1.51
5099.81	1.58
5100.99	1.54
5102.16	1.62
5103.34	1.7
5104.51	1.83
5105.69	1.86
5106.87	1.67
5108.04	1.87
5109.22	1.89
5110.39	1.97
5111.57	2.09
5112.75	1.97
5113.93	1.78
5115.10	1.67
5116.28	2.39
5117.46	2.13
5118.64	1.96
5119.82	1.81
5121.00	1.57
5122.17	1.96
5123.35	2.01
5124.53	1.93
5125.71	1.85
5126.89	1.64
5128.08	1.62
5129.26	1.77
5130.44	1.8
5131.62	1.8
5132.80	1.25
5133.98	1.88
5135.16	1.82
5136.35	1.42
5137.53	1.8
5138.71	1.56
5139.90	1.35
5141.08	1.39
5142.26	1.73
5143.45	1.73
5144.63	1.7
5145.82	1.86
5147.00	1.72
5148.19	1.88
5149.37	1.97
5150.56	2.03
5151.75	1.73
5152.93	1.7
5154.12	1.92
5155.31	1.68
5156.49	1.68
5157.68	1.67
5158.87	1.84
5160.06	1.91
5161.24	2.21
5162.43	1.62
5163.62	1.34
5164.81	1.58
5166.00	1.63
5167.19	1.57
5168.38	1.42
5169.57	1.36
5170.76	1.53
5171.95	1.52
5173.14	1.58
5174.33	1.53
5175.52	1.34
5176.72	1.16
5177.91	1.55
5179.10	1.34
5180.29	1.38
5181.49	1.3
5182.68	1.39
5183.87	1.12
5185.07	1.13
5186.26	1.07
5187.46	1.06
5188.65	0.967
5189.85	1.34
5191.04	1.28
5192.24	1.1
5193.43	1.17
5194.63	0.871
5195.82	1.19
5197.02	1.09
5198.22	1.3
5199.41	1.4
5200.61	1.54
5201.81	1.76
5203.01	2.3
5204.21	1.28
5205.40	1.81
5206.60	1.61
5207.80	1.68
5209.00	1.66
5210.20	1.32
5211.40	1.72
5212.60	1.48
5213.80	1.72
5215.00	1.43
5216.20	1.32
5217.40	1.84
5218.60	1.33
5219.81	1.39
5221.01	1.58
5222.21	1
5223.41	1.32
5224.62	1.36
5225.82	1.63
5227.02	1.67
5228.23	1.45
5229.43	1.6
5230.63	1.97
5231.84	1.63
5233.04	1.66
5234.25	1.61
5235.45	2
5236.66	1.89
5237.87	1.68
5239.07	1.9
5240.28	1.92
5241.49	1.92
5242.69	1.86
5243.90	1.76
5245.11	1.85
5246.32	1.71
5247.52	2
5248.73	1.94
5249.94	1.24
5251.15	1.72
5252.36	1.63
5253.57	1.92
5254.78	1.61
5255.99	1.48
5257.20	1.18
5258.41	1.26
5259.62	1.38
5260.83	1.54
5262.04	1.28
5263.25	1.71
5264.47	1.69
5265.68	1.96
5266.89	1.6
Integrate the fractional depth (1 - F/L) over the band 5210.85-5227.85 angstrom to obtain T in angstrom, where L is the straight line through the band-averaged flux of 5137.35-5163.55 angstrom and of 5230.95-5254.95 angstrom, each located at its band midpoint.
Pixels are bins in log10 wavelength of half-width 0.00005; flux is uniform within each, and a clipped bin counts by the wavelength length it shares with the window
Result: 2.7 angstrom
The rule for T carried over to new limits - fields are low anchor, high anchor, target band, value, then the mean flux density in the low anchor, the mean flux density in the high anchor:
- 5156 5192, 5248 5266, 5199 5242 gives -3.13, 1.44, 1.57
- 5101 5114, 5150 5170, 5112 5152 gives -0.23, 1.83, 1.7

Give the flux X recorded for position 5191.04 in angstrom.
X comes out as 1.28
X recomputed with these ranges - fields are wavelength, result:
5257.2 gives 1.18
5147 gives 1.72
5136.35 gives 1.42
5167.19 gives 1.57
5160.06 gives 1.91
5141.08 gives 1.39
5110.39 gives 1.97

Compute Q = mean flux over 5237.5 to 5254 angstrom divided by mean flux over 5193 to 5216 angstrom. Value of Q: 1.2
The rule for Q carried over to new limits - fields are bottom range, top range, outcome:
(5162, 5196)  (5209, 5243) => 1.22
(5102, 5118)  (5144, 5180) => 0.87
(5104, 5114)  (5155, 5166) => 0.91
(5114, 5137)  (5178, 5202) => 0.69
